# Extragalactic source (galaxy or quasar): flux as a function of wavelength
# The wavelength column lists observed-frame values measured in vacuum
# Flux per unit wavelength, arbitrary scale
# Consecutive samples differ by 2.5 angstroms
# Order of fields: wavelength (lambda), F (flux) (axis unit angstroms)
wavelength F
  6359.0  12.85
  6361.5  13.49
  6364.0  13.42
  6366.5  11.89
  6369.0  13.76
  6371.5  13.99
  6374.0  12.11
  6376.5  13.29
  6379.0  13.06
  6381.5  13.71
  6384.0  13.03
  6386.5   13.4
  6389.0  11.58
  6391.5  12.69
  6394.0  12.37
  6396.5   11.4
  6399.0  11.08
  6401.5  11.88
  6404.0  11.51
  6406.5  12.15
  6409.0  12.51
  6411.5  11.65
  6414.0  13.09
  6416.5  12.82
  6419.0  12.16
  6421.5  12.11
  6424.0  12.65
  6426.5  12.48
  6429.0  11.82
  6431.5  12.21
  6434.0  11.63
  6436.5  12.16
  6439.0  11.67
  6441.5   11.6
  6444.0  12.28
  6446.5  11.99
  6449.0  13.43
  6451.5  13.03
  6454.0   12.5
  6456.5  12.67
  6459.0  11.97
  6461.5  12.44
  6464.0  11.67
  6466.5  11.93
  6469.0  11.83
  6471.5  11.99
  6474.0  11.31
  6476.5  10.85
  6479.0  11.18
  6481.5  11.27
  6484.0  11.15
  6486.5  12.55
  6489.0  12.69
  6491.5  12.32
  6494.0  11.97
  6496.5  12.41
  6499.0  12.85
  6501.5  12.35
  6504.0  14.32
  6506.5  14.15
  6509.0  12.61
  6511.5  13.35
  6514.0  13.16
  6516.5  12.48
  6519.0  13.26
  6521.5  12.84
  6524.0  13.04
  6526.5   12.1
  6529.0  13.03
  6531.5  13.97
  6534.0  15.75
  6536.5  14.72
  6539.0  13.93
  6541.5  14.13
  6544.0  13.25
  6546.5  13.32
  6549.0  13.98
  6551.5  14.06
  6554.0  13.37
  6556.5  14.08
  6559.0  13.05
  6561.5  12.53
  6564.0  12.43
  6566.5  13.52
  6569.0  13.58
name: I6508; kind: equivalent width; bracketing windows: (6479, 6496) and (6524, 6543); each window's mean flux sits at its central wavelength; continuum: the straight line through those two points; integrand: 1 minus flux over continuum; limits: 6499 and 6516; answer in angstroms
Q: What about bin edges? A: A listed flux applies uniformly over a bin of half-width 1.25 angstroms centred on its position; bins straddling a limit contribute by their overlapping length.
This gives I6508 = -0.6 angstroms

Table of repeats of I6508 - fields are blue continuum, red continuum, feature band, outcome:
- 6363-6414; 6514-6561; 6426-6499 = 5.6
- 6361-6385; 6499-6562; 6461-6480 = 2.5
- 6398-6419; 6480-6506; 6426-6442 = 0.4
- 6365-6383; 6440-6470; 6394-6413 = 1.5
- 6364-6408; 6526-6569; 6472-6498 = 2.8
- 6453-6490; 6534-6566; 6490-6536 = -1.2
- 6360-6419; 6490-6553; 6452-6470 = 1.1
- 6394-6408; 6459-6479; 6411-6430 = -1.1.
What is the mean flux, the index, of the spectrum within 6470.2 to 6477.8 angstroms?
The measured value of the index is 11.4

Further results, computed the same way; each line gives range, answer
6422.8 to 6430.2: 12.3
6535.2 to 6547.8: 13.9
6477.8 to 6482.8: 11.2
